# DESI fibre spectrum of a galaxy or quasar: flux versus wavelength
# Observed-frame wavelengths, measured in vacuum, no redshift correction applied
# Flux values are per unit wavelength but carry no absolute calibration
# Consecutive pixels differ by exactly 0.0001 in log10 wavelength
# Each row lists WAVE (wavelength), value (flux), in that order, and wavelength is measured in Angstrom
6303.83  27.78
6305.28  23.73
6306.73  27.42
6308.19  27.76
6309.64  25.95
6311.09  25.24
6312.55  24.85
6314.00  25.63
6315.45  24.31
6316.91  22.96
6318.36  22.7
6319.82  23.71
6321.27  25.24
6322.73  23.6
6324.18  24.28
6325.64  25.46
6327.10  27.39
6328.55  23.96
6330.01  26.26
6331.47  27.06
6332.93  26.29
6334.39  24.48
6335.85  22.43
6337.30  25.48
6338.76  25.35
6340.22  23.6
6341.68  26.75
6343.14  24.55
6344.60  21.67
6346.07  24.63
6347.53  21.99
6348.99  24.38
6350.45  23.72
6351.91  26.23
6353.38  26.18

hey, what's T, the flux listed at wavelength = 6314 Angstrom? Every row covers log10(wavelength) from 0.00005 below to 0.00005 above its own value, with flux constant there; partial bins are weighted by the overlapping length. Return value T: 25.63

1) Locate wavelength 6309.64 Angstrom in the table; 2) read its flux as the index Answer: 25.95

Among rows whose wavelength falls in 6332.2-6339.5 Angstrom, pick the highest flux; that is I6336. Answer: 26.29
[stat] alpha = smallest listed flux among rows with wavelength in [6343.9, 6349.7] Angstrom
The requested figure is 21.67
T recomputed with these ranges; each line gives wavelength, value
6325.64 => 25.46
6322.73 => 23.6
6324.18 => 24.28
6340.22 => 23.6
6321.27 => 25.24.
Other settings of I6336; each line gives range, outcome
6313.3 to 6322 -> 25.63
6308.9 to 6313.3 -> 25.95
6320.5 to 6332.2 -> 27.39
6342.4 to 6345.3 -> 24.55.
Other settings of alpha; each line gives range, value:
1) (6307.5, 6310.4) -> 25.95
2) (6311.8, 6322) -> 22.7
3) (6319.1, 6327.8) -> 23.6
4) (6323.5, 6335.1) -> 23.96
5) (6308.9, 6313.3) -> 24.85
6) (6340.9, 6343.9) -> 24.55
